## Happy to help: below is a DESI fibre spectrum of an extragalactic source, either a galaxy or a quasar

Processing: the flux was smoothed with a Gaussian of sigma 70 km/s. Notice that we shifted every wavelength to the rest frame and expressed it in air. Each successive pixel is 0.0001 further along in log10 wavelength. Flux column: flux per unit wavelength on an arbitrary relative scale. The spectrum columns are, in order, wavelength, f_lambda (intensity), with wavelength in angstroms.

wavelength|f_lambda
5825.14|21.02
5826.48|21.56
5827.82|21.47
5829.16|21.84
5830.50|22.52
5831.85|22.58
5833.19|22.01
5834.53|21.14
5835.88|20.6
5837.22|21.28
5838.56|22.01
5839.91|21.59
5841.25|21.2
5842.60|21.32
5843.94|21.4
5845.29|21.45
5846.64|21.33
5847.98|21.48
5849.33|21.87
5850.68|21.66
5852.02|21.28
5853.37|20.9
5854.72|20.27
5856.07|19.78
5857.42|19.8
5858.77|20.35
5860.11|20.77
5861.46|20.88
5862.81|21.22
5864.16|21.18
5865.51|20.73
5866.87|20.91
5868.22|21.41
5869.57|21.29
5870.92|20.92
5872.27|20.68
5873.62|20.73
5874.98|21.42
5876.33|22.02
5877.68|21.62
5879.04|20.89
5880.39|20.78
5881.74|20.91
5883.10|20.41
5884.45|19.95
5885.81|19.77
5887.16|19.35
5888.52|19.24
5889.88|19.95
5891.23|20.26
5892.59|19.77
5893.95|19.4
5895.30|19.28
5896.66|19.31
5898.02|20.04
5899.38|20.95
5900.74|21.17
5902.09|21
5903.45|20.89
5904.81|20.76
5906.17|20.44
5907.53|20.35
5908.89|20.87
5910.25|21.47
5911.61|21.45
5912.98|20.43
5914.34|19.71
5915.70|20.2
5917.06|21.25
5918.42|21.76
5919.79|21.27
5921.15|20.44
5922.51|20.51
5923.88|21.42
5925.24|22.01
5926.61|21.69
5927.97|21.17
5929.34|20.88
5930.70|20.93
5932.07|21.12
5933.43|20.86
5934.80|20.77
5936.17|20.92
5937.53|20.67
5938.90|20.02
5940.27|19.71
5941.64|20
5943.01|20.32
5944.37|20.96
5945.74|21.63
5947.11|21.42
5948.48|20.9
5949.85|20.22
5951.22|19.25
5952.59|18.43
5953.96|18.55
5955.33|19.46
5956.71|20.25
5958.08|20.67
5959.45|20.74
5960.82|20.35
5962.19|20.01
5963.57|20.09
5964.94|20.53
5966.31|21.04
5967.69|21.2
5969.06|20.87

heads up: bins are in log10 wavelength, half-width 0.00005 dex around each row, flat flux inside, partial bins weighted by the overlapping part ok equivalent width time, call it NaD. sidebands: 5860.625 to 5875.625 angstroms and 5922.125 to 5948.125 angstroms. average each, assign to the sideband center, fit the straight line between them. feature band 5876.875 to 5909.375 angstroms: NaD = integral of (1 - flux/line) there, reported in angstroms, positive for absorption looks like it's 1.0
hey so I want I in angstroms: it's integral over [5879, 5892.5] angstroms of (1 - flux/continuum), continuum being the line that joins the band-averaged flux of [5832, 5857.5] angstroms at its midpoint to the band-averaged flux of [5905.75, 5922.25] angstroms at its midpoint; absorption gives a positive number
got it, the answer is 0.6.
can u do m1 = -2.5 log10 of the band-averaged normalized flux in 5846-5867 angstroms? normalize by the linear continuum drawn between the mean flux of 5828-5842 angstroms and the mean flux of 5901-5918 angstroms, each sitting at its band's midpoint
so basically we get 0.03 mag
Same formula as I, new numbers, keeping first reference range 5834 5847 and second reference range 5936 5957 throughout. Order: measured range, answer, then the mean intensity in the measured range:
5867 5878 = -0.1 angstroms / 21.2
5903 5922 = -0.3 angstroms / 20.8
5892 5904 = 0.3 angstroms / 20.2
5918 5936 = -0.7 angstroms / 21.1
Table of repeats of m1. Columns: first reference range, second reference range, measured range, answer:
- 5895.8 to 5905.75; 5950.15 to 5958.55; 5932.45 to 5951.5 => -0.048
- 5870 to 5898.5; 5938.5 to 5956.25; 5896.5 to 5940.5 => -0.034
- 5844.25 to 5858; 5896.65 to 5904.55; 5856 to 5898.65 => 0.018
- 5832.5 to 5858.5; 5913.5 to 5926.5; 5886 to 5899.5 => 0.072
